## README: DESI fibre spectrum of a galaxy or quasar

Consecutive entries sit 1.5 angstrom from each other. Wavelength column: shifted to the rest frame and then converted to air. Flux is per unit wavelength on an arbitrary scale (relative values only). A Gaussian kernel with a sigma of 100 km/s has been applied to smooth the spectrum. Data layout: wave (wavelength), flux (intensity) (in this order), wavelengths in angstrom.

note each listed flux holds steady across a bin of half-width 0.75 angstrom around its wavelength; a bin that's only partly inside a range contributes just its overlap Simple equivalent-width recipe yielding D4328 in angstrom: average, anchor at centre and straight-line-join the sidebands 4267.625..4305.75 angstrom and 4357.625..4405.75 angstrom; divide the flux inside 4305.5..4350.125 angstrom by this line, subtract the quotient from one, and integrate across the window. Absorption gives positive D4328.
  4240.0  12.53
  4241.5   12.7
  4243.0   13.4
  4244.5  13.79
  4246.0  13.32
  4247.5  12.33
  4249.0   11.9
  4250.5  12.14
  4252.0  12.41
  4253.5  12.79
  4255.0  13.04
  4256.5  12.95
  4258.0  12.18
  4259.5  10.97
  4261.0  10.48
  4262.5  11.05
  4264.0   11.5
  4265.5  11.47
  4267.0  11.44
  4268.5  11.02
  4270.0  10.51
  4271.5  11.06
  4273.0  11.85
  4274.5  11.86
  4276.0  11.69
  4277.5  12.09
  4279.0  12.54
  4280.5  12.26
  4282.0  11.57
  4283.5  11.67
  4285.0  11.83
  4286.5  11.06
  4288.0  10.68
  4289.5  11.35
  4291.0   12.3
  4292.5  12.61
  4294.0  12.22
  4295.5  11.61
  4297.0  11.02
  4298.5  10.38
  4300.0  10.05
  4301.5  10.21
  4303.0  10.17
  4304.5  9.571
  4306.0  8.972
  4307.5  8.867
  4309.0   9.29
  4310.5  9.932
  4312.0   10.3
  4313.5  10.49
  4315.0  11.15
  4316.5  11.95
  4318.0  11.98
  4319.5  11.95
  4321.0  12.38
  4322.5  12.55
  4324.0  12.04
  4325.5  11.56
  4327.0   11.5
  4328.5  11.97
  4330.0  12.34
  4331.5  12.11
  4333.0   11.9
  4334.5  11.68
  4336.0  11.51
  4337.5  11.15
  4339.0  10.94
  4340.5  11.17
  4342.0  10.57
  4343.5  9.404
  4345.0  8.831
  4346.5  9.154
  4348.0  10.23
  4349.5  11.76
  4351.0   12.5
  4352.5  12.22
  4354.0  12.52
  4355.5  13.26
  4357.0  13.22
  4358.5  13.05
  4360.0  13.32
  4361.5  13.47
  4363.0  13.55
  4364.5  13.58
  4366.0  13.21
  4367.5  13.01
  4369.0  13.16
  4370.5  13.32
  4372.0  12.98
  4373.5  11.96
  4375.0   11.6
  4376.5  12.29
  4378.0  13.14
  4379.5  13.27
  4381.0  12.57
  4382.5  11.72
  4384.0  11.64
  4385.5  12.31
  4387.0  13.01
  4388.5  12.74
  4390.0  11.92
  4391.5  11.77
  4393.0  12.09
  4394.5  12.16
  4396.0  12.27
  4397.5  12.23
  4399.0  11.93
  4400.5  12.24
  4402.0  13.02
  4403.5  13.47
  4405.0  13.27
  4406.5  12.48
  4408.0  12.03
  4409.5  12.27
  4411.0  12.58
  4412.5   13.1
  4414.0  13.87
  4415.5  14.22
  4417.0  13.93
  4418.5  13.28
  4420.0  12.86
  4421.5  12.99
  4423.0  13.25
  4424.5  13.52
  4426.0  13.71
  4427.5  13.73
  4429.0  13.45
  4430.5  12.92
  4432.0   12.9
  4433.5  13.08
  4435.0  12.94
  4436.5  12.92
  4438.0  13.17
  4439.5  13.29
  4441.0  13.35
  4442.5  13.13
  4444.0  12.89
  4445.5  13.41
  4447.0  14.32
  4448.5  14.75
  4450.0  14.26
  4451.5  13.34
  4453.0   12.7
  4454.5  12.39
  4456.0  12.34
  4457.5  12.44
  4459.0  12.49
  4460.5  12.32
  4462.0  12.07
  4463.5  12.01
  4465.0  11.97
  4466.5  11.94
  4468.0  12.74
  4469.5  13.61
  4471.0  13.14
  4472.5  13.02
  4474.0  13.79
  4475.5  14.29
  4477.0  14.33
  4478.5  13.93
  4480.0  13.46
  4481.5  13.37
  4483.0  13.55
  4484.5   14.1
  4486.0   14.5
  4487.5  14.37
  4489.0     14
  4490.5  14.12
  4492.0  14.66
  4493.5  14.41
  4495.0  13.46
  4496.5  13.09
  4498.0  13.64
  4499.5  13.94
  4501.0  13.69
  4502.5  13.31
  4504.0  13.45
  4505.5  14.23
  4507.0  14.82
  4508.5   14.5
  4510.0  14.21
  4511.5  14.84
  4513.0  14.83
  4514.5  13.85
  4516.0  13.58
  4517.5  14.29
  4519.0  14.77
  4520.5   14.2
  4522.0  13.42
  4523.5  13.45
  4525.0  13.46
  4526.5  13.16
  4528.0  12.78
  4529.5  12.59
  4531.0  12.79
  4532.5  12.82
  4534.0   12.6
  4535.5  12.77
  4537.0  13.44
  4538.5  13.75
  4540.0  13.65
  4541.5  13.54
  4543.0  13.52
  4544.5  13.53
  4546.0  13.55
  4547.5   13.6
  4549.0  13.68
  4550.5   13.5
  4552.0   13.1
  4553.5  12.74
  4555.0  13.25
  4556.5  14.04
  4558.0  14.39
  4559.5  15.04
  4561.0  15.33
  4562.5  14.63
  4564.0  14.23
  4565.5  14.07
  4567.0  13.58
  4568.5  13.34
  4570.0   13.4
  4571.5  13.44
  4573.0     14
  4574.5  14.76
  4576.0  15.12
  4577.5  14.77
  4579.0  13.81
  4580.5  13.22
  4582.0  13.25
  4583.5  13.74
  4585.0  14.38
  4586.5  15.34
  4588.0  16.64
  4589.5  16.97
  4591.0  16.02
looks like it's 3.3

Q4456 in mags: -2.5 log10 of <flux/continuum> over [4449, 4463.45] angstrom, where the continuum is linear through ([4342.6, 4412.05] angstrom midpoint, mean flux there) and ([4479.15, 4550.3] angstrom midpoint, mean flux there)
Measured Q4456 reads 0.04 mag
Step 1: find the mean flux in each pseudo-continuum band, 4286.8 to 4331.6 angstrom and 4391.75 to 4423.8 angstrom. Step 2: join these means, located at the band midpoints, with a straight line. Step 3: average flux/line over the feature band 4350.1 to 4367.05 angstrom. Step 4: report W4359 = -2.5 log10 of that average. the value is -0.10 mag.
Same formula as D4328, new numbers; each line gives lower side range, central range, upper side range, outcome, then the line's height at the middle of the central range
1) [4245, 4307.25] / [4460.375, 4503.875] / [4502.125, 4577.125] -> -0.7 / 13.3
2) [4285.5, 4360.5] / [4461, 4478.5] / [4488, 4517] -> 0.7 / 13.5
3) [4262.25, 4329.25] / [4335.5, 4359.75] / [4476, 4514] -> 1.2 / 12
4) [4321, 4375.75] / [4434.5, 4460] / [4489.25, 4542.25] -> -0.3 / 13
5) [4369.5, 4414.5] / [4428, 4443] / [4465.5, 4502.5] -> -0.1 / 13.1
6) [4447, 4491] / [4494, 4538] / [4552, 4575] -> -0.1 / 13.6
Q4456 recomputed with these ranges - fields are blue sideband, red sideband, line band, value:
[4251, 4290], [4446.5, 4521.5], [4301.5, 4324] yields 0.129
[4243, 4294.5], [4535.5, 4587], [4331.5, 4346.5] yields 0.150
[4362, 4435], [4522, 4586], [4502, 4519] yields -0.061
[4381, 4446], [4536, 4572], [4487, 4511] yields -0.047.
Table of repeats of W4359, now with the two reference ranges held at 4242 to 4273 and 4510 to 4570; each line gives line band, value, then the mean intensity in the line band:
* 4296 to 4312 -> 0.23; 9.9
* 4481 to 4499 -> -0.04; 13.9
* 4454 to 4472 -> 0.06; 12.5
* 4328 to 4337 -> 0.05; 11.9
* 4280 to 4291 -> 0.06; 11.5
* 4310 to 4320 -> 0.11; 11.1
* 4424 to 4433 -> -0.03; 13.4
